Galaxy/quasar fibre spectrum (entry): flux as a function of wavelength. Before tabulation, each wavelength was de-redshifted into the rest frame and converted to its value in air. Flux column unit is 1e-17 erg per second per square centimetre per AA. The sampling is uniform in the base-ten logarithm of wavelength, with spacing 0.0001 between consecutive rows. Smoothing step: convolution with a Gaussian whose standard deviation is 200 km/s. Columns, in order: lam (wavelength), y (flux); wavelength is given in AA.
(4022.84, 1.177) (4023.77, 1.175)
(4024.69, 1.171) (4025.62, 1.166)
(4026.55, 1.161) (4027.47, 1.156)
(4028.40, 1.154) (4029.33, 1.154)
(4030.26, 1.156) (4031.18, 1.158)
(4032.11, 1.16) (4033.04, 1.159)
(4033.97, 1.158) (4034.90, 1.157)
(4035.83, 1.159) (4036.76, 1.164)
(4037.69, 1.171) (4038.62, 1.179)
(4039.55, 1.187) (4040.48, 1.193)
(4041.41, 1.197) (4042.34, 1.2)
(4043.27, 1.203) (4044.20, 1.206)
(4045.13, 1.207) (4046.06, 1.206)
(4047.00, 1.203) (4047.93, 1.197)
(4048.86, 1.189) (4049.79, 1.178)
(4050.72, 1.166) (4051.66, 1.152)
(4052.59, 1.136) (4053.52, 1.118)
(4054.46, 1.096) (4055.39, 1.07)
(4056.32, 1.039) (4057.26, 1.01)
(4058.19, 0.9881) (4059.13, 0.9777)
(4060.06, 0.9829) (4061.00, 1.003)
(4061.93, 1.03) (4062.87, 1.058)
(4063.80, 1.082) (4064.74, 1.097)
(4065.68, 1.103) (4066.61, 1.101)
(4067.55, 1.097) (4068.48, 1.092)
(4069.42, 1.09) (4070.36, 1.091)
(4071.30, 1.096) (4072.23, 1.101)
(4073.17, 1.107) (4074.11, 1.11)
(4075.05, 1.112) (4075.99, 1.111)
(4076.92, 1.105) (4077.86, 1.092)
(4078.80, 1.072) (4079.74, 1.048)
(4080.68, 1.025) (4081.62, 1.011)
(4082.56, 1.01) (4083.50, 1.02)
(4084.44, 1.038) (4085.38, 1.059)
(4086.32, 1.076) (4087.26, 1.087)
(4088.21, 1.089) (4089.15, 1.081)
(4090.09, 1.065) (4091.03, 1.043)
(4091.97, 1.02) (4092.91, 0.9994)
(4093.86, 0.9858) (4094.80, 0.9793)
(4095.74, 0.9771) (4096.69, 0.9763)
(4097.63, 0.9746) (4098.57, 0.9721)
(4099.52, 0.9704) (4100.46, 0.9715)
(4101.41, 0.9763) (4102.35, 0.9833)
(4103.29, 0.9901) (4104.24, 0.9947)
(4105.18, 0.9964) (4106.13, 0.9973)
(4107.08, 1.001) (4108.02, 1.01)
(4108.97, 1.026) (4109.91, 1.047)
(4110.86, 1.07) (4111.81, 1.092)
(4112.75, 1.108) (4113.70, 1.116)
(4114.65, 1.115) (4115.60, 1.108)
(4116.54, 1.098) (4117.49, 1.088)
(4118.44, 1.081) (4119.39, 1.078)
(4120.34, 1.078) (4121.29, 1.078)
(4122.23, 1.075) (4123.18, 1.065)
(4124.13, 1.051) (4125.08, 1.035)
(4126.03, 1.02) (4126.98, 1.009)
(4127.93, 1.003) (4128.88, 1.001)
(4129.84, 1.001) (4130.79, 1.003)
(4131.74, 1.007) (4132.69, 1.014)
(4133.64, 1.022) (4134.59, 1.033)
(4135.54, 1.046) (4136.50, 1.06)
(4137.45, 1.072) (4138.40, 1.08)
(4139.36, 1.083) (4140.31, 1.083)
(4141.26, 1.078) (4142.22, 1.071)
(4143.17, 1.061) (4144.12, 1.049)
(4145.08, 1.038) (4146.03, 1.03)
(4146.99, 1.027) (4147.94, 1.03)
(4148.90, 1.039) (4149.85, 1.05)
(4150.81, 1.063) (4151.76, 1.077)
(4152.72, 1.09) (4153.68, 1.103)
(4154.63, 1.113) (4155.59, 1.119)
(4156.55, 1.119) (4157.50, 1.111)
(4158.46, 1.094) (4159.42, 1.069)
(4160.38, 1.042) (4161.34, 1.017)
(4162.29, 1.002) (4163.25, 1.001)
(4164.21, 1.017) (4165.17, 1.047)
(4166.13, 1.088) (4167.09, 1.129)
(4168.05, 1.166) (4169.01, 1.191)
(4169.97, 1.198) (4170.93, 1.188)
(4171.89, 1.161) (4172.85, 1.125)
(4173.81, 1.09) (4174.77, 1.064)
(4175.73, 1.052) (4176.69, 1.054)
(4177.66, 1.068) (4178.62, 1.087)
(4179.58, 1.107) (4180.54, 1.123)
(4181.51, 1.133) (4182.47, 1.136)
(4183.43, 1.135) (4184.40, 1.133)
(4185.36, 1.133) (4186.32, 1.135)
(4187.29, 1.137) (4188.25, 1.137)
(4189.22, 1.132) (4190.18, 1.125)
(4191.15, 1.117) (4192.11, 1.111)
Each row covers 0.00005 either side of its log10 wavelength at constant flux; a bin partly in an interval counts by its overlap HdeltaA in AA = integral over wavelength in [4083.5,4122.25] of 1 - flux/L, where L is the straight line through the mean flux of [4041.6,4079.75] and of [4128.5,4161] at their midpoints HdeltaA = 1.6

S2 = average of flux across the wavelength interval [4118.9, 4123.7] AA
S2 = 1.08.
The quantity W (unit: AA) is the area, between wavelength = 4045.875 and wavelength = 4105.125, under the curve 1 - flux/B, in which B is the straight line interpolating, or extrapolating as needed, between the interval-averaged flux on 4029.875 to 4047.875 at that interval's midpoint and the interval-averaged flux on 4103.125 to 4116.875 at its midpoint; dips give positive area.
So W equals 2.9 AA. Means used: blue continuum 1.18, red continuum 1.05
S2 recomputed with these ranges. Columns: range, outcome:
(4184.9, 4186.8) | 1.14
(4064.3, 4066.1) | 1.1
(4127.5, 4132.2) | 1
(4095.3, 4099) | 0.975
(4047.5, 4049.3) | 1.19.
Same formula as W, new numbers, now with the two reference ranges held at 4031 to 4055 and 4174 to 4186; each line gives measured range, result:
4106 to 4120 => 0.8 AA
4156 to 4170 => 0.4 AA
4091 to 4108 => 2.3 AA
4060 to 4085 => 1.9 AA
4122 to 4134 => 1.1 AA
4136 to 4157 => 0.9 AA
